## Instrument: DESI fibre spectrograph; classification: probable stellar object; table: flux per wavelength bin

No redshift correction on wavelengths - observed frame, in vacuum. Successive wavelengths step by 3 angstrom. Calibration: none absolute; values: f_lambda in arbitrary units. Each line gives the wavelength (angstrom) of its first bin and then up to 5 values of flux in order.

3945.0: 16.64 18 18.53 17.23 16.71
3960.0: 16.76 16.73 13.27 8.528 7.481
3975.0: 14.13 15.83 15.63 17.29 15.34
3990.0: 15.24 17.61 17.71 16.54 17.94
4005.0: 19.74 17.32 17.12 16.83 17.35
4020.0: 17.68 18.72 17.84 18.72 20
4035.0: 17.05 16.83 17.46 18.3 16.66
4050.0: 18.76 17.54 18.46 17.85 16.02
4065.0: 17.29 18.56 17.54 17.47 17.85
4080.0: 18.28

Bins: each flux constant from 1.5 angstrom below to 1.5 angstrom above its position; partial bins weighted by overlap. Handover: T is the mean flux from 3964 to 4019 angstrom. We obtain 15.6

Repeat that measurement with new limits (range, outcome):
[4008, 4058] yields 17.8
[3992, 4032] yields 17.9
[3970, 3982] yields 13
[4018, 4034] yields 18.5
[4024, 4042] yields 18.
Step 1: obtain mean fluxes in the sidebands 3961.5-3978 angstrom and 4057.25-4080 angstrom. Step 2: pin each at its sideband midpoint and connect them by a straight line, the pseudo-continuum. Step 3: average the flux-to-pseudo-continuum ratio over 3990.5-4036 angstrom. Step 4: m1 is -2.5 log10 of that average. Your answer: -0.21 mag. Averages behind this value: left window 12.4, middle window 17.8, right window 17.6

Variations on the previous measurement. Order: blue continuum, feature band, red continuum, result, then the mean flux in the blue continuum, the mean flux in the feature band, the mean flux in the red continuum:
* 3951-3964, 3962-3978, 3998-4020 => 0.37 mag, 17.1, 12.2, 17.6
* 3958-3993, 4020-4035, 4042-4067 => -0.12 mag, 14.4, 18.5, 17.6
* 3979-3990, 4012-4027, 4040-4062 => -0.05 mag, 16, 17.7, 17.7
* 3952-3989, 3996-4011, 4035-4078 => -0.13 mag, 14.6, 17.8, 17.6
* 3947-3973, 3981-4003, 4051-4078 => -0.07 mag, 14.9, 16.7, 17.6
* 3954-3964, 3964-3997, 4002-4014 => 0.20 mag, 16.8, 14.4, 17.9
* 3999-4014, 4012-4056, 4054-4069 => -0.01 mag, 17.8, 17.9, 17.6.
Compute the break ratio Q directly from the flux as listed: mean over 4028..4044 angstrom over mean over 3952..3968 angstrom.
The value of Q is 1.1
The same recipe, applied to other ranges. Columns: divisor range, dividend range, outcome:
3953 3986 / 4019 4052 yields 1.24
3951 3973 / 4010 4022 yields 1.21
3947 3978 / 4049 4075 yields 1.20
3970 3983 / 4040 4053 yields 1.34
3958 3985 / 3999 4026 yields 1.27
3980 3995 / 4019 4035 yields 1.13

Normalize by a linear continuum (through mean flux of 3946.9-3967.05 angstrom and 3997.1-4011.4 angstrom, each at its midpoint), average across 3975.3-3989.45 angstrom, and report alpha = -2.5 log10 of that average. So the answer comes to 0.10 mag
